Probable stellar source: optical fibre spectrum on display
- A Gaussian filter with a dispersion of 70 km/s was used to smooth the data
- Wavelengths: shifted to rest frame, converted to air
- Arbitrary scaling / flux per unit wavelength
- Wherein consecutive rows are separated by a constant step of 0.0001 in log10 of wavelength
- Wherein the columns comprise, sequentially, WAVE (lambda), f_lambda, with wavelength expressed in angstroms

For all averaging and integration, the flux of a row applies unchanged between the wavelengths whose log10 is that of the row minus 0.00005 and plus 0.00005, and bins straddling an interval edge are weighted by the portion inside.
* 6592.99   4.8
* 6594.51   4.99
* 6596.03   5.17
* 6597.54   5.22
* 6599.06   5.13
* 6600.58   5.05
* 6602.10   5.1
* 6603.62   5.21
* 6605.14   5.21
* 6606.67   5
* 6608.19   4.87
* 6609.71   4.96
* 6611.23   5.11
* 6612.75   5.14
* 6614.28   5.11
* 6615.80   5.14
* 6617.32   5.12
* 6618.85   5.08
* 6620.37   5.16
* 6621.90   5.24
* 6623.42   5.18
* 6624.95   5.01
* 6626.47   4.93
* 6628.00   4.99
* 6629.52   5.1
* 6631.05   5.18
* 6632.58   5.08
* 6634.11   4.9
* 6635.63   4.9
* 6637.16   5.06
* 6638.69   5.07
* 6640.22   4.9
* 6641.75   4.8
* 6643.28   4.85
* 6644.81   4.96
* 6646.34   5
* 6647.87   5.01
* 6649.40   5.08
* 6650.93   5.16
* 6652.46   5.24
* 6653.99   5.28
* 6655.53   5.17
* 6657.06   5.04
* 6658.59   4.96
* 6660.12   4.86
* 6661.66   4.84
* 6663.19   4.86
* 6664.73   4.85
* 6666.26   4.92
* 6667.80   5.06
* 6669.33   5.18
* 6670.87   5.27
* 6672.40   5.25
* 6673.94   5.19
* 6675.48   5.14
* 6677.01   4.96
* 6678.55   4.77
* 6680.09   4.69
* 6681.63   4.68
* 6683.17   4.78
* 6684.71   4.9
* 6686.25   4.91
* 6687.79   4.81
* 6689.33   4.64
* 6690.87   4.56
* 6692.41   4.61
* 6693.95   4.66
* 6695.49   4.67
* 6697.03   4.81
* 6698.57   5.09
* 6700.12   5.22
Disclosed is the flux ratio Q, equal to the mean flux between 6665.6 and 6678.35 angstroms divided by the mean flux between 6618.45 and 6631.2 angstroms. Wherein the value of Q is 1.0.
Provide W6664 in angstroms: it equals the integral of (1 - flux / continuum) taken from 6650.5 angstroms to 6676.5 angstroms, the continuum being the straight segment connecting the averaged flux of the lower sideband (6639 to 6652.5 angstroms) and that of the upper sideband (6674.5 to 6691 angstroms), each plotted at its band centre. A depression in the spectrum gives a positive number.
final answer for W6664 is -0.88 angstroms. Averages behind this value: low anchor 4.99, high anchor 4.82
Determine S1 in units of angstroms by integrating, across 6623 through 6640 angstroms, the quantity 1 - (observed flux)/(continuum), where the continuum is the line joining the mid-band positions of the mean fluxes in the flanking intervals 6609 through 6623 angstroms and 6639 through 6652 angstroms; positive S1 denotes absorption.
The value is 0.1 angstroms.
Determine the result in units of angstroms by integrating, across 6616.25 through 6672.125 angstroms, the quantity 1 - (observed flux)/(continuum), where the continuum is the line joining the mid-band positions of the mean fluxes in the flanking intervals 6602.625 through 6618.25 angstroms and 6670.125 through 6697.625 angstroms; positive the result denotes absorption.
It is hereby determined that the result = -0.7 angstroms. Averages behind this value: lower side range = 5.08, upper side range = 4.85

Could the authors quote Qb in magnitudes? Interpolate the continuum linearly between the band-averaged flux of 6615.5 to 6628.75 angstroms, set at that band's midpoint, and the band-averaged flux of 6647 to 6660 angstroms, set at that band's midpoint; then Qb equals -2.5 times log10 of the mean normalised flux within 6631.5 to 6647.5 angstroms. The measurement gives 0.03 mag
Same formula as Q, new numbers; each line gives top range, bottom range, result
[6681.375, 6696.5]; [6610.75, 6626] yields 0.92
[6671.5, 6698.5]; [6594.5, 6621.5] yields 0.95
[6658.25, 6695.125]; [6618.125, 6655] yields 0.97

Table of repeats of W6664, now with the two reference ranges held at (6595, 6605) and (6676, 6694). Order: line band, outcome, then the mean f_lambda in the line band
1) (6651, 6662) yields -0.4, 5.07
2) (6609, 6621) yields -0.1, 5.1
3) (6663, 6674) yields -0.6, 5.08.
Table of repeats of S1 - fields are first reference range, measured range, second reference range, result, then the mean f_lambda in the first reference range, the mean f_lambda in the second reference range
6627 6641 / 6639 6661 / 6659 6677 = 0.0 angstroms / 5.02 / 5.03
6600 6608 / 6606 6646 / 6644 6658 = 0.5 angstroms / 5.09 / 5.1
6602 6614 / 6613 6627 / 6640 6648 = -0.3 angstroms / 5.07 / 4.91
